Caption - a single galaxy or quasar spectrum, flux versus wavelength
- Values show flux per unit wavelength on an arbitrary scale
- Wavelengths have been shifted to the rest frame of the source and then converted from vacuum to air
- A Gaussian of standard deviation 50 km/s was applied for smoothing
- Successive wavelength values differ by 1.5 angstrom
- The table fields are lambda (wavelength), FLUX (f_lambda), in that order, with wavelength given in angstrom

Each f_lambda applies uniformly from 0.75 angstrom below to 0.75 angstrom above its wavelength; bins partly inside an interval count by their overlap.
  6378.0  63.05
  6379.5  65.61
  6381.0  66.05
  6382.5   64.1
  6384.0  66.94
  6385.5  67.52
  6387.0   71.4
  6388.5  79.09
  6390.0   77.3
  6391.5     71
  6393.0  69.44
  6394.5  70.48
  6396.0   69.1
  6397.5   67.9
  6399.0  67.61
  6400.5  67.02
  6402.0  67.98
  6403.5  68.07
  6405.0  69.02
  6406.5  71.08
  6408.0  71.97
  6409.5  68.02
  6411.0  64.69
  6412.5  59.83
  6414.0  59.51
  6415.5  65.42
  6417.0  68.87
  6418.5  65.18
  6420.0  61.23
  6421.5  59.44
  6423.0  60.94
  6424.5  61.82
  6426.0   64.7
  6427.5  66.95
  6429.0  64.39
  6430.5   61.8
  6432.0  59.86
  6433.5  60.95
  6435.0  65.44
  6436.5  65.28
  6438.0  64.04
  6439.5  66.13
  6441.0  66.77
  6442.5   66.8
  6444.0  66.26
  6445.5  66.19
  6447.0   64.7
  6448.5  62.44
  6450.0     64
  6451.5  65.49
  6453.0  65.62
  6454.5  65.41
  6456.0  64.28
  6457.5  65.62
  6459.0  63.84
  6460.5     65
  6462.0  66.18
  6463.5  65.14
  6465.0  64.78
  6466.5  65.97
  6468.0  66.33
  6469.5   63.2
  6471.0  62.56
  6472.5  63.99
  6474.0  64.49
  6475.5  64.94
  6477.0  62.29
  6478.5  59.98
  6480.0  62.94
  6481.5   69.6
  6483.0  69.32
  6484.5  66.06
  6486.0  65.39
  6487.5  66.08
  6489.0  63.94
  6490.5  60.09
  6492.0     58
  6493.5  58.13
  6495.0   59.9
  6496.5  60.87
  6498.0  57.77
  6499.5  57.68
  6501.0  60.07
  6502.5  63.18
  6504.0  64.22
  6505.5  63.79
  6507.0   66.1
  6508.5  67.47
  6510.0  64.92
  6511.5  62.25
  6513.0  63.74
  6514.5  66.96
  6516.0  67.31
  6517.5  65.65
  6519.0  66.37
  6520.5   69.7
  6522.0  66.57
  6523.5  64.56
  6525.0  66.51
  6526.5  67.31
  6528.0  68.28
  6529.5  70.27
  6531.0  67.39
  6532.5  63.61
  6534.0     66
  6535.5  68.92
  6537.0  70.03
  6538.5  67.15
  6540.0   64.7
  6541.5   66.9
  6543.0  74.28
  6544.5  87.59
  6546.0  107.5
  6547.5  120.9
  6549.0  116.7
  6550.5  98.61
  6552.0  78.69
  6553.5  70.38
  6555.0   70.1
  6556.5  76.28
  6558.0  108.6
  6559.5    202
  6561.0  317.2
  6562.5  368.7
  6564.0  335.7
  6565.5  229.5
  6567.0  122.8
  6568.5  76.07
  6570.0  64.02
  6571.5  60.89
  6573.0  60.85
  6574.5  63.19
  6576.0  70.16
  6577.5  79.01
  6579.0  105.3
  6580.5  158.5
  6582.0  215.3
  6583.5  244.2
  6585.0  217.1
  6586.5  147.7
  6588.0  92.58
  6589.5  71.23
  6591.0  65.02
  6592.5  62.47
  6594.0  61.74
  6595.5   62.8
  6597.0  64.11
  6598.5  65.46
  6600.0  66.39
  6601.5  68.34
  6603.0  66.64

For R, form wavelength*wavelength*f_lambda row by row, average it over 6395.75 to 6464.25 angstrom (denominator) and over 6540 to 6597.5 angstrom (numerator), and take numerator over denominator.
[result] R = 1.97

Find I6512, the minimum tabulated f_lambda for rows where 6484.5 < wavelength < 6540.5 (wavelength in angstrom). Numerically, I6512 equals 57.68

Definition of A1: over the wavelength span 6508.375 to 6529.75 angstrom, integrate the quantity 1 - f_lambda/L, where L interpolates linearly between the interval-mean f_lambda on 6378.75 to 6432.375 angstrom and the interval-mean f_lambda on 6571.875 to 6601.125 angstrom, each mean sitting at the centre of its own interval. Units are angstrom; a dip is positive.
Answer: 5.50 angstrom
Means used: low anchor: 66.8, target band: 66.4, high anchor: 103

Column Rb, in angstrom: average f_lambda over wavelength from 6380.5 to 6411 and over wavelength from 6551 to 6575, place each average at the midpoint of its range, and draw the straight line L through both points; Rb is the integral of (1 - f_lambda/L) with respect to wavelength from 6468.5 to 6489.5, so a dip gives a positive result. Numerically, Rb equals 8.3 angstrom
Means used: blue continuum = 69.5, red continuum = 144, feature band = 64.7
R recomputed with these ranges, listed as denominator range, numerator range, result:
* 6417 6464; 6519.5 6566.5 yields 1.80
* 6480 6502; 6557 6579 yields 2.49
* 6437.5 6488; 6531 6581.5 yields 1.82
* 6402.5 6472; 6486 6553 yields 1.11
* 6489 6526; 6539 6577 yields 1.98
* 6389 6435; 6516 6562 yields 1.42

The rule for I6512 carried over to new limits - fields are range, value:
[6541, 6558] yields 66.9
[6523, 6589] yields 60.85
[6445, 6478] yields 62.29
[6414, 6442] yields 59.44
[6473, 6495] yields 58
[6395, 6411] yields 64.69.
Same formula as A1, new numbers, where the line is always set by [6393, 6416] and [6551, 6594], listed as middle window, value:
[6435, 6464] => 6.8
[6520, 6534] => 6.0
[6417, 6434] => 2.9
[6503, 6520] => 7.0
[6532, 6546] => 5.7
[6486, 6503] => 7.0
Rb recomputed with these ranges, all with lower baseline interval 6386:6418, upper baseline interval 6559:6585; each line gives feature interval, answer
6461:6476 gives 5.8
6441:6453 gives 3.7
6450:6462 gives 4.1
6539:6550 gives 4.3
